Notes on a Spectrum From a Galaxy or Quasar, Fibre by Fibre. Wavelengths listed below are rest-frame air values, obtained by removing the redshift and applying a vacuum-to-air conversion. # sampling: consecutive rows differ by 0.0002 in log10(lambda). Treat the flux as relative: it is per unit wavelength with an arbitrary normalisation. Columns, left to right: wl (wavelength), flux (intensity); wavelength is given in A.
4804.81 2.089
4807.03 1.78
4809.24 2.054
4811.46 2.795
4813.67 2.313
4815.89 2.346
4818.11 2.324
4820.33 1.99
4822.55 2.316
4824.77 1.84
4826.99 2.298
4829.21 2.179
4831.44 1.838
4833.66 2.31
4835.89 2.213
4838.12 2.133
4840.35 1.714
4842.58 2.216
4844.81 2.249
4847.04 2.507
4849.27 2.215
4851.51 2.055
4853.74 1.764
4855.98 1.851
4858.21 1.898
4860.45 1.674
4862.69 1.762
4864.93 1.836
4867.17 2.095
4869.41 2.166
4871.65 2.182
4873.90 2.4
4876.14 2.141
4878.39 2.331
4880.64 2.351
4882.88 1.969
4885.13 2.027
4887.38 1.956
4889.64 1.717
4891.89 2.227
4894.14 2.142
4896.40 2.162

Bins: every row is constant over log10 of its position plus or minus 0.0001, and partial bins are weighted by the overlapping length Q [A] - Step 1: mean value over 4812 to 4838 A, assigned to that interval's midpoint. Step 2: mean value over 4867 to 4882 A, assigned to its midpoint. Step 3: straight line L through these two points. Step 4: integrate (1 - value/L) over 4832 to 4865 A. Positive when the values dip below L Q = 2.8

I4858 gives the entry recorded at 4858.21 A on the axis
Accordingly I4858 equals 1.898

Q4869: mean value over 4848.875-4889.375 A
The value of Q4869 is 2.03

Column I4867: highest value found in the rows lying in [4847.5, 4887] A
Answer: 2.4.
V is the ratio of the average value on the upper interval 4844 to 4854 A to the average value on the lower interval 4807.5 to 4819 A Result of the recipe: 0.94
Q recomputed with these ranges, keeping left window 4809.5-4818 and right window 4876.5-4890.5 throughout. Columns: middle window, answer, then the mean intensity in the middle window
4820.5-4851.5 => 2.15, 2.15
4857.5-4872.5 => 1.52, 1.94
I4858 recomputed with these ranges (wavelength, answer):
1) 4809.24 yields 2.054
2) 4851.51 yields 2.055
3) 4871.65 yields 2.182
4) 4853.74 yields 1.764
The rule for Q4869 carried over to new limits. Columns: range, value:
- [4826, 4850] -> 2.17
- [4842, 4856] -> 2.14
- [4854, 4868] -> 1.84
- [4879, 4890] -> 2.04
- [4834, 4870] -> 2.03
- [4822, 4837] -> 2.14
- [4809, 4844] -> 2.18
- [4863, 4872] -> 2.03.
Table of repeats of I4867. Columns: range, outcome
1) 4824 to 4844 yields 2.31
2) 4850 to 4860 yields 2.055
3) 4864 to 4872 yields 2.182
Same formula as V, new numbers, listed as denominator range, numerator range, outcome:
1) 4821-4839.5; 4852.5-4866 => 0.84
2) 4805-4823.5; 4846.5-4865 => 0.87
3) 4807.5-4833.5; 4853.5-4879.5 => 0.92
